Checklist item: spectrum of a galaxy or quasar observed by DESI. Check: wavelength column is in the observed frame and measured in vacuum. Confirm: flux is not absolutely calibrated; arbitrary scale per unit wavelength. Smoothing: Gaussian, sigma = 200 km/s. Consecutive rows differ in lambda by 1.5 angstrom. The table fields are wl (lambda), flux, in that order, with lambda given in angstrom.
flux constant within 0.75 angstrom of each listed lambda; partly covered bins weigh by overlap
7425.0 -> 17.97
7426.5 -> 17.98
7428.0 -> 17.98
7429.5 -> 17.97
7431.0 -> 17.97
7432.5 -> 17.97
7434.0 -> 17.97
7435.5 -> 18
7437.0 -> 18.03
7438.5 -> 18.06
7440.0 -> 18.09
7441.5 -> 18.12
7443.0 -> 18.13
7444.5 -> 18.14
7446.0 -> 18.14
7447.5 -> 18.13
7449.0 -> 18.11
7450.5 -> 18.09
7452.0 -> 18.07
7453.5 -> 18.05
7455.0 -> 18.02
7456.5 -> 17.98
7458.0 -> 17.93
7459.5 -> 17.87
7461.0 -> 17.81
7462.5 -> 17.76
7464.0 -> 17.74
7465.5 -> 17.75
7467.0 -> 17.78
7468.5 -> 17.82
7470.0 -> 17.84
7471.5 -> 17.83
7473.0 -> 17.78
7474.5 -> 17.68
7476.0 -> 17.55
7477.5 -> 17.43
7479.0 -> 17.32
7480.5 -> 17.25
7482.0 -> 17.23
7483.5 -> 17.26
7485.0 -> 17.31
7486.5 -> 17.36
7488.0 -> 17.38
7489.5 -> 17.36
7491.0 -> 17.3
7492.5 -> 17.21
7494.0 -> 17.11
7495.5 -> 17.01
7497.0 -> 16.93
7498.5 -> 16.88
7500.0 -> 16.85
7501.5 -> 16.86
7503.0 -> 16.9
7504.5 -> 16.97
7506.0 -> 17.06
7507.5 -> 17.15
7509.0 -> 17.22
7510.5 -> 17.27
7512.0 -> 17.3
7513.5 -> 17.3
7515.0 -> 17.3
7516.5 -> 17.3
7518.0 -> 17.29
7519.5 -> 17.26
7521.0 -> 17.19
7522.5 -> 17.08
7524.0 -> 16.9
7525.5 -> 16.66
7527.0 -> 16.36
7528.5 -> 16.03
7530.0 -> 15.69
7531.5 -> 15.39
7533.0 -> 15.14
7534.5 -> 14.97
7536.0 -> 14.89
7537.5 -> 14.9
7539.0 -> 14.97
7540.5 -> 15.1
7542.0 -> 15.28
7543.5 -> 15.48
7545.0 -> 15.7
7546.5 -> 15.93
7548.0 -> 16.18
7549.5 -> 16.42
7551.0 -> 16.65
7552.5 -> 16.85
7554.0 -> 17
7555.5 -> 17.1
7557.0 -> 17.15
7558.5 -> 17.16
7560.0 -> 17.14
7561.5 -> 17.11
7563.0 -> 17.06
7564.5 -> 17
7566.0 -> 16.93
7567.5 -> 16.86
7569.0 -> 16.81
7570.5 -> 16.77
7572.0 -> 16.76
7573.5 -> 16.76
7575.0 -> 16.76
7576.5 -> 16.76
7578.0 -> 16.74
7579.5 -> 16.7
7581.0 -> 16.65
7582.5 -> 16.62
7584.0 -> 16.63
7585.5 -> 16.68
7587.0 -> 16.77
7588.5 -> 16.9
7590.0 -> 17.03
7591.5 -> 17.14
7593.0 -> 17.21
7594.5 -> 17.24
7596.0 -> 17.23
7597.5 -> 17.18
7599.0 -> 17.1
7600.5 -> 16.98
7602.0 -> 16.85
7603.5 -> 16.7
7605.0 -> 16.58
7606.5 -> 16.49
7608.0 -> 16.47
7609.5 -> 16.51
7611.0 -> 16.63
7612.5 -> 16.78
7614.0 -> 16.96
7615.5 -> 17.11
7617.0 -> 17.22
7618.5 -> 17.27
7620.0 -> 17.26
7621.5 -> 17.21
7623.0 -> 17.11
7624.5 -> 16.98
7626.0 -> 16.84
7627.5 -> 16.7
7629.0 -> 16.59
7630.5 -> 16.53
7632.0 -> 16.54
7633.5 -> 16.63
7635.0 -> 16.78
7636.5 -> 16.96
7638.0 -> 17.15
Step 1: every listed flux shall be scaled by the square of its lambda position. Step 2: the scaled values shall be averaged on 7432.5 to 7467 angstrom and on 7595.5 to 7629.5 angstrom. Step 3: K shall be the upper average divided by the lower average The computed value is 0.98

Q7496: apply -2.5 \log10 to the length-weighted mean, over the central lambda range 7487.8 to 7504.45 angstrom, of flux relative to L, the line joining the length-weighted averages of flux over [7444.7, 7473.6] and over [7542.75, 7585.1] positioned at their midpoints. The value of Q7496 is 0.03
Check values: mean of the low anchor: 17.9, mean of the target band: 17.1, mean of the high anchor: 16.7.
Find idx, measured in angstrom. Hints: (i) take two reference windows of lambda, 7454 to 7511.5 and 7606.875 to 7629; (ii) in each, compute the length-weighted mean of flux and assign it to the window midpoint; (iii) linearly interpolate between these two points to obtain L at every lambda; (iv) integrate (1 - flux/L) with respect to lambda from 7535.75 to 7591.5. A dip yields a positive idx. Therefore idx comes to 2.0 angstrom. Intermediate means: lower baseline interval 17.4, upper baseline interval 16.9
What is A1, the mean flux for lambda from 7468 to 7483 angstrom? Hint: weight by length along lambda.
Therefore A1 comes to 17.6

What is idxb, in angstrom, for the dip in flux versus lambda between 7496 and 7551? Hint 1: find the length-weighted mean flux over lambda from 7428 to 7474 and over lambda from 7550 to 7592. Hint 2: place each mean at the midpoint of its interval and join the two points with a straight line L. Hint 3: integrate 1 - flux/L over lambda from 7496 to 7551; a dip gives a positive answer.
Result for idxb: 2.89 angstrom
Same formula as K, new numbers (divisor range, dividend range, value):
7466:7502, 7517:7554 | 0.94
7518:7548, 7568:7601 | 1.08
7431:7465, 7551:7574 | 0.97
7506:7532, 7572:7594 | 1.01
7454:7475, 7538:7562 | 0.94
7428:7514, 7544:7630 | 0.99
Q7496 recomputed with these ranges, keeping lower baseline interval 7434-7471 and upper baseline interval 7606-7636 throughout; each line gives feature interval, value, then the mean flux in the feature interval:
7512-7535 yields 0.06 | 16.6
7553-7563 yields 0.01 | 17.1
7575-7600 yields 0.01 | 16.9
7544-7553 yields 0.07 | 16.3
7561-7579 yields 0.02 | 16.9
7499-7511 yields 0.04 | 17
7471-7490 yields 0.02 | 17.4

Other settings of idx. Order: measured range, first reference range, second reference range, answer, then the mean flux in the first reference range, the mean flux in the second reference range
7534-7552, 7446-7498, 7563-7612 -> 1.65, 17.6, 16.8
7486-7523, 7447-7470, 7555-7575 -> 0.75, 17.9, 17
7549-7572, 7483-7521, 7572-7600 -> 0.06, 17.2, 16.9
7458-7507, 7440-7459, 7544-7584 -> 0.84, 18.1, 16.7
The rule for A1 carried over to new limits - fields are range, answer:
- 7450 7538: 17.1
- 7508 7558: 16.3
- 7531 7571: 16.2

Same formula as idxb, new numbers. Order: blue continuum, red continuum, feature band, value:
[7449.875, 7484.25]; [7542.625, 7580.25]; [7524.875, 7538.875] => 1.24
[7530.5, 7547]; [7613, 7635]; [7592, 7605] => -0.49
